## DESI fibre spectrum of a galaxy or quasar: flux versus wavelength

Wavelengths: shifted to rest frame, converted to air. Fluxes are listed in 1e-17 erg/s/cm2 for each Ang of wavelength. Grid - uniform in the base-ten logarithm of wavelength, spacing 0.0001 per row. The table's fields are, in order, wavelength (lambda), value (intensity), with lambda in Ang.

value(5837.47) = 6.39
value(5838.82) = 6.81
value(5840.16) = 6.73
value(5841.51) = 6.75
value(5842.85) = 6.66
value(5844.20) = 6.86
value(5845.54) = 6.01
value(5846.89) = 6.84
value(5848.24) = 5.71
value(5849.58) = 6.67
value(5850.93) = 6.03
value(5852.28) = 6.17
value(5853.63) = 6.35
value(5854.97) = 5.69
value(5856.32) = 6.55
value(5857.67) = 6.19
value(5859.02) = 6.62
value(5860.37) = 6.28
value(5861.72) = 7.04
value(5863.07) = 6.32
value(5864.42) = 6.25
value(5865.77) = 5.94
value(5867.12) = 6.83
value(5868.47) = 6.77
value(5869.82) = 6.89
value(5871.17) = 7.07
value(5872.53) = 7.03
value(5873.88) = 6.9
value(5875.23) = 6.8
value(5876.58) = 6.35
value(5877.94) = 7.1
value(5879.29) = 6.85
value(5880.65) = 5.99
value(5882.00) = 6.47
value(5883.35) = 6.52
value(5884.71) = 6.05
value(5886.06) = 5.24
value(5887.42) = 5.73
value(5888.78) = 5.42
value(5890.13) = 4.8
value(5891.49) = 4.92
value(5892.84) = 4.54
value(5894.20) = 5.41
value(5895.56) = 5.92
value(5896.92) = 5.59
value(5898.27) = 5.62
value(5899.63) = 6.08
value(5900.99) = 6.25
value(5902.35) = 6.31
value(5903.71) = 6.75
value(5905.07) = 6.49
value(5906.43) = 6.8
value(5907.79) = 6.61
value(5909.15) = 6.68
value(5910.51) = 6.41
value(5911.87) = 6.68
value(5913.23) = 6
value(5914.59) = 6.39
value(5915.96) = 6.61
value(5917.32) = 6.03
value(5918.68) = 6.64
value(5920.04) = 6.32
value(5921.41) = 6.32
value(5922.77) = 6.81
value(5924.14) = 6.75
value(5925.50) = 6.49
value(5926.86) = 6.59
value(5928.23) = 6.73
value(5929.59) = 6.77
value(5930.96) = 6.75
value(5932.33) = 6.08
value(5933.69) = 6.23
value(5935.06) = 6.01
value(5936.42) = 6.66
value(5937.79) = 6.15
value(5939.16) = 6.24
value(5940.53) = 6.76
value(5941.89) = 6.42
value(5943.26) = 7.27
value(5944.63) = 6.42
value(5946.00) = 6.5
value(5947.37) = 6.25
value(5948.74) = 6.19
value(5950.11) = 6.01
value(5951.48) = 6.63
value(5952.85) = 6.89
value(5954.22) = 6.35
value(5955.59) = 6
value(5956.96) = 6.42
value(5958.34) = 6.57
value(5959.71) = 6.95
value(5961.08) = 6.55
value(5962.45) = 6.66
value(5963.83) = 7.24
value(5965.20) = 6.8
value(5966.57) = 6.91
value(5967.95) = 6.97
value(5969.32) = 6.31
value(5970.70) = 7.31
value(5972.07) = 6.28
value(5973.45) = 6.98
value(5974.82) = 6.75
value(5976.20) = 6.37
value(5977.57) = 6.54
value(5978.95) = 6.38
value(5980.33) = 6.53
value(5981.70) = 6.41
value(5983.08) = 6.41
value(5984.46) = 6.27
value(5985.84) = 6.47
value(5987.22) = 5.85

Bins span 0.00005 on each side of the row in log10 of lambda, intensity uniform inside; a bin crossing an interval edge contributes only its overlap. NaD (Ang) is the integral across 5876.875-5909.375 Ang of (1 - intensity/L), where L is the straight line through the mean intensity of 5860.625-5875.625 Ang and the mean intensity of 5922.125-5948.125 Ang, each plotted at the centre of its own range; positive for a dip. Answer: 3.1 Ang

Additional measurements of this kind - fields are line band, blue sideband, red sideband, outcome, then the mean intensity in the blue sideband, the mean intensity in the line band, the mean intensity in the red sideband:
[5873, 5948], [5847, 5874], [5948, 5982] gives 2.83 Ang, 6.46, 6.28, 6.6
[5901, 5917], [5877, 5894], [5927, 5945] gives -0.98 Ang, 5.8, 6.5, 6.5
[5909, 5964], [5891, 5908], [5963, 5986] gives -1.79 Ang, 5.94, 6.49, 6.65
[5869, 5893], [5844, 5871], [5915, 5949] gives 0.91 Ang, 6.41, 6.19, 6.48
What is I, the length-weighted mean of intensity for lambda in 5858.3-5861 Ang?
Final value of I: 6.44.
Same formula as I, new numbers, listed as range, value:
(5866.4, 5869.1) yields 6.79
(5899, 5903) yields 6.21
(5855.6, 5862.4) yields 6.53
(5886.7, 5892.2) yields 5.21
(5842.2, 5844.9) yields 6.76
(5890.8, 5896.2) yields 5.19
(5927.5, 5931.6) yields 6.74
